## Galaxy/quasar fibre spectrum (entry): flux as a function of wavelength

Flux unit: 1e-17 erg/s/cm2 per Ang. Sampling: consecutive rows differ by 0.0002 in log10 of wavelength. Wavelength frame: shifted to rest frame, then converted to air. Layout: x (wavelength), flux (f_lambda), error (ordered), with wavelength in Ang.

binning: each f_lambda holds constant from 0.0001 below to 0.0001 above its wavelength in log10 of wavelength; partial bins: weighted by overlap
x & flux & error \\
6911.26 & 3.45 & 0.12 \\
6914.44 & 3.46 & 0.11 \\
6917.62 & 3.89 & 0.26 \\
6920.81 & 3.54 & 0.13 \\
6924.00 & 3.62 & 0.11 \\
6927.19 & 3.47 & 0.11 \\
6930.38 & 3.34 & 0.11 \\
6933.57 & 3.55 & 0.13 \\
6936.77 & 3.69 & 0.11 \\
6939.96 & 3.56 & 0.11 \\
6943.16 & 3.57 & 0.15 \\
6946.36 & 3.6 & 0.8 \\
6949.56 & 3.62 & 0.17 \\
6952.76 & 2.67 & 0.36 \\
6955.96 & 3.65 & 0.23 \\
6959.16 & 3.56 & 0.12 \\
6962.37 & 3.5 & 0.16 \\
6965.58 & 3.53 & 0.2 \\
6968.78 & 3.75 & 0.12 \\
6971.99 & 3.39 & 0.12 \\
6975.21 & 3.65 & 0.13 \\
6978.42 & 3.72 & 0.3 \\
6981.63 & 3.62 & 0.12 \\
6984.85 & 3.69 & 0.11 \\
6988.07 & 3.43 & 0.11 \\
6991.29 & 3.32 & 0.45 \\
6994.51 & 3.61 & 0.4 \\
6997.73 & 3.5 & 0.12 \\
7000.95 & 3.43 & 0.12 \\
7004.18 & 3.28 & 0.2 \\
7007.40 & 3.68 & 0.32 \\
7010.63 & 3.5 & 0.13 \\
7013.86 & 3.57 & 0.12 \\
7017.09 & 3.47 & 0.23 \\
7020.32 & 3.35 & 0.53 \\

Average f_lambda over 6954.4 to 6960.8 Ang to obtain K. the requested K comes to 3.6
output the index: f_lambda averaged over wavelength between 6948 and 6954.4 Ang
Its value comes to 3.15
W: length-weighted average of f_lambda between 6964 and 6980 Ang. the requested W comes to 3.61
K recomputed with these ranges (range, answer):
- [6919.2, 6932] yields 3.49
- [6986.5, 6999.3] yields 3.47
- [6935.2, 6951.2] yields 3.61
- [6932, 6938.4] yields 3.62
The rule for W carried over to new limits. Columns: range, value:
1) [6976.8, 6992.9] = 3.56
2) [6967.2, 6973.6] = 3.57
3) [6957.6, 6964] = 3.53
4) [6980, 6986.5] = 3.65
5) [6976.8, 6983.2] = 3.67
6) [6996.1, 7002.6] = 3.46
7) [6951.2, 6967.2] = 3.39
